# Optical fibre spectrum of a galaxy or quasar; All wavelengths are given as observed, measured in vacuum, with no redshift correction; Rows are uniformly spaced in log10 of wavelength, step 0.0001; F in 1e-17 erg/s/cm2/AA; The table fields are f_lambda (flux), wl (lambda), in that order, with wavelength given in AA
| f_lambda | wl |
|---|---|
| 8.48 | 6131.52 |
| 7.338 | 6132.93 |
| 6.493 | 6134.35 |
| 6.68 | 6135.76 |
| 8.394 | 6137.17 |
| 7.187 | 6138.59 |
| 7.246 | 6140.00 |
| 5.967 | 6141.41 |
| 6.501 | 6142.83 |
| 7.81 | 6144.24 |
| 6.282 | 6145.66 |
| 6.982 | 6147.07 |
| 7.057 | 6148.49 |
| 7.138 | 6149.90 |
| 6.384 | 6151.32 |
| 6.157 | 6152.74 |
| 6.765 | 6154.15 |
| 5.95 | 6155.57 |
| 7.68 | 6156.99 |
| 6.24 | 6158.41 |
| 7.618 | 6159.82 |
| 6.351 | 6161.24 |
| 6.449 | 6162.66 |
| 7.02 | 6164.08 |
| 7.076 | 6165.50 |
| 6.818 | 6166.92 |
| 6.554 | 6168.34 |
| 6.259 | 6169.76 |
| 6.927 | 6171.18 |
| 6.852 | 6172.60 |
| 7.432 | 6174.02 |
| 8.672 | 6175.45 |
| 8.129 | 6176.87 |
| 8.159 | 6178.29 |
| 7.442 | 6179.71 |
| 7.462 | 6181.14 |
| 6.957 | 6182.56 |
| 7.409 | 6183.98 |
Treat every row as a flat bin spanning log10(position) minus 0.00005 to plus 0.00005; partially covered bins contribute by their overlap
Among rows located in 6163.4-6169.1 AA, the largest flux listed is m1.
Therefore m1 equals 7.076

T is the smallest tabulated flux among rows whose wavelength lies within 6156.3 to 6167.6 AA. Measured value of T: 6.24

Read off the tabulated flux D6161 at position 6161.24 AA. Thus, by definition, 6.351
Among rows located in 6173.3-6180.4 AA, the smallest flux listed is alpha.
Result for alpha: 7.432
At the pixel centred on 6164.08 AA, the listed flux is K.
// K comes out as 7.02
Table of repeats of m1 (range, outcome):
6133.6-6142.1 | 8.394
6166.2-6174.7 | 7.432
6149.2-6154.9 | 7.138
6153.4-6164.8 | 7.68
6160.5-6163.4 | 6.449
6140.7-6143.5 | 6.501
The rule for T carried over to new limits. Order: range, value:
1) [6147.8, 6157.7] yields 5.95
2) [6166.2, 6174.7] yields 6.259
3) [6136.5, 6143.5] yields 5.967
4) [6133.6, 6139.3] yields 6.493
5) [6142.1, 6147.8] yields 6.282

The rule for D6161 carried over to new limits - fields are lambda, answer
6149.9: 7.138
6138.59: 7.187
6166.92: 6.818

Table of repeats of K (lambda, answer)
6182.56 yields 6.957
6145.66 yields 6.282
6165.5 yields 7.076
